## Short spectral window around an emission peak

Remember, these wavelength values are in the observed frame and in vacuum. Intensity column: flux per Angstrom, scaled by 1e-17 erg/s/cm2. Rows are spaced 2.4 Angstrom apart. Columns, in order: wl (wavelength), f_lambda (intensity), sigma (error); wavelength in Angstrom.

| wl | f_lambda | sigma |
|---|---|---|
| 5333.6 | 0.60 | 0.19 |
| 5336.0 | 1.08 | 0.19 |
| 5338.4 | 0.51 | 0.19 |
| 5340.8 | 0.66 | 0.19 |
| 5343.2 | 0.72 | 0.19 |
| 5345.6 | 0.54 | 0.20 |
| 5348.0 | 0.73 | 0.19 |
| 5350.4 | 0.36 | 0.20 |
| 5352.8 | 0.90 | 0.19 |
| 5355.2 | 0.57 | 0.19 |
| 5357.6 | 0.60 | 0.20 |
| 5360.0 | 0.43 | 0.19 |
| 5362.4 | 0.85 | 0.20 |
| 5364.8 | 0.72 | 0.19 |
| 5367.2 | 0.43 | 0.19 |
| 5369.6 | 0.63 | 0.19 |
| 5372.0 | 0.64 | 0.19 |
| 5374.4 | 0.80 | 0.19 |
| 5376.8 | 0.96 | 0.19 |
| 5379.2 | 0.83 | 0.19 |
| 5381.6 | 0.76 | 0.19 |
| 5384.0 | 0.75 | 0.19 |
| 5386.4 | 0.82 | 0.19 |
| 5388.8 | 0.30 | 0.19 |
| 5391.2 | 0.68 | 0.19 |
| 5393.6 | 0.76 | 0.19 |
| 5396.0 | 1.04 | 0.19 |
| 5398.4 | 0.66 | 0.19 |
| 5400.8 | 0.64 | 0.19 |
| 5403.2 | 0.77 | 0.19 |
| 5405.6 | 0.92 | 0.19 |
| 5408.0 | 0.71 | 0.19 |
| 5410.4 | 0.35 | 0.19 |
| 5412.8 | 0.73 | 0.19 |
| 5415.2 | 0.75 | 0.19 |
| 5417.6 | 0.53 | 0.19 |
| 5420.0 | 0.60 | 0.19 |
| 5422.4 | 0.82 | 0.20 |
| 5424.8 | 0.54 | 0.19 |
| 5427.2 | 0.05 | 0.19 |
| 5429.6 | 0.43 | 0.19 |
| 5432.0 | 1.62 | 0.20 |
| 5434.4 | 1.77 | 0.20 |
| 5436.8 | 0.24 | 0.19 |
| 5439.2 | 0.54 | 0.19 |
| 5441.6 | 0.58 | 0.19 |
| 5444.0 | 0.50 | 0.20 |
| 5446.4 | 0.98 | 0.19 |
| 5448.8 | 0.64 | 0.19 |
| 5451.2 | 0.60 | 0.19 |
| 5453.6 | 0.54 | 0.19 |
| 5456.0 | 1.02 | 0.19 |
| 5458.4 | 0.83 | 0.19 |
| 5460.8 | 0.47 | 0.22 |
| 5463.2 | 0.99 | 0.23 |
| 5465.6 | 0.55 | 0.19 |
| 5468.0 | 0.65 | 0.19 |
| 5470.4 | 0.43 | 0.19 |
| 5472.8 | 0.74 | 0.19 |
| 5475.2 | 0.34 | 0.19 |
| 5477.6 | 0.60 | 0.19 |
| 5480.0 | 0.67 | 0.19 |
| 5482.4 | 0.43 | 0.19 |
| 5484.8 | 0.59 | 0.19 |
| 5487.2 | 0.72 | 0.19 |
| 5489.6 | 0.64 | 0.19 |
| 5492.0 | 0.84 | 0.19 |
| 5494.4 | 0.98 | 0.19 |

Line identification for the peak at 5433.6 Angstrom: H-gamma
